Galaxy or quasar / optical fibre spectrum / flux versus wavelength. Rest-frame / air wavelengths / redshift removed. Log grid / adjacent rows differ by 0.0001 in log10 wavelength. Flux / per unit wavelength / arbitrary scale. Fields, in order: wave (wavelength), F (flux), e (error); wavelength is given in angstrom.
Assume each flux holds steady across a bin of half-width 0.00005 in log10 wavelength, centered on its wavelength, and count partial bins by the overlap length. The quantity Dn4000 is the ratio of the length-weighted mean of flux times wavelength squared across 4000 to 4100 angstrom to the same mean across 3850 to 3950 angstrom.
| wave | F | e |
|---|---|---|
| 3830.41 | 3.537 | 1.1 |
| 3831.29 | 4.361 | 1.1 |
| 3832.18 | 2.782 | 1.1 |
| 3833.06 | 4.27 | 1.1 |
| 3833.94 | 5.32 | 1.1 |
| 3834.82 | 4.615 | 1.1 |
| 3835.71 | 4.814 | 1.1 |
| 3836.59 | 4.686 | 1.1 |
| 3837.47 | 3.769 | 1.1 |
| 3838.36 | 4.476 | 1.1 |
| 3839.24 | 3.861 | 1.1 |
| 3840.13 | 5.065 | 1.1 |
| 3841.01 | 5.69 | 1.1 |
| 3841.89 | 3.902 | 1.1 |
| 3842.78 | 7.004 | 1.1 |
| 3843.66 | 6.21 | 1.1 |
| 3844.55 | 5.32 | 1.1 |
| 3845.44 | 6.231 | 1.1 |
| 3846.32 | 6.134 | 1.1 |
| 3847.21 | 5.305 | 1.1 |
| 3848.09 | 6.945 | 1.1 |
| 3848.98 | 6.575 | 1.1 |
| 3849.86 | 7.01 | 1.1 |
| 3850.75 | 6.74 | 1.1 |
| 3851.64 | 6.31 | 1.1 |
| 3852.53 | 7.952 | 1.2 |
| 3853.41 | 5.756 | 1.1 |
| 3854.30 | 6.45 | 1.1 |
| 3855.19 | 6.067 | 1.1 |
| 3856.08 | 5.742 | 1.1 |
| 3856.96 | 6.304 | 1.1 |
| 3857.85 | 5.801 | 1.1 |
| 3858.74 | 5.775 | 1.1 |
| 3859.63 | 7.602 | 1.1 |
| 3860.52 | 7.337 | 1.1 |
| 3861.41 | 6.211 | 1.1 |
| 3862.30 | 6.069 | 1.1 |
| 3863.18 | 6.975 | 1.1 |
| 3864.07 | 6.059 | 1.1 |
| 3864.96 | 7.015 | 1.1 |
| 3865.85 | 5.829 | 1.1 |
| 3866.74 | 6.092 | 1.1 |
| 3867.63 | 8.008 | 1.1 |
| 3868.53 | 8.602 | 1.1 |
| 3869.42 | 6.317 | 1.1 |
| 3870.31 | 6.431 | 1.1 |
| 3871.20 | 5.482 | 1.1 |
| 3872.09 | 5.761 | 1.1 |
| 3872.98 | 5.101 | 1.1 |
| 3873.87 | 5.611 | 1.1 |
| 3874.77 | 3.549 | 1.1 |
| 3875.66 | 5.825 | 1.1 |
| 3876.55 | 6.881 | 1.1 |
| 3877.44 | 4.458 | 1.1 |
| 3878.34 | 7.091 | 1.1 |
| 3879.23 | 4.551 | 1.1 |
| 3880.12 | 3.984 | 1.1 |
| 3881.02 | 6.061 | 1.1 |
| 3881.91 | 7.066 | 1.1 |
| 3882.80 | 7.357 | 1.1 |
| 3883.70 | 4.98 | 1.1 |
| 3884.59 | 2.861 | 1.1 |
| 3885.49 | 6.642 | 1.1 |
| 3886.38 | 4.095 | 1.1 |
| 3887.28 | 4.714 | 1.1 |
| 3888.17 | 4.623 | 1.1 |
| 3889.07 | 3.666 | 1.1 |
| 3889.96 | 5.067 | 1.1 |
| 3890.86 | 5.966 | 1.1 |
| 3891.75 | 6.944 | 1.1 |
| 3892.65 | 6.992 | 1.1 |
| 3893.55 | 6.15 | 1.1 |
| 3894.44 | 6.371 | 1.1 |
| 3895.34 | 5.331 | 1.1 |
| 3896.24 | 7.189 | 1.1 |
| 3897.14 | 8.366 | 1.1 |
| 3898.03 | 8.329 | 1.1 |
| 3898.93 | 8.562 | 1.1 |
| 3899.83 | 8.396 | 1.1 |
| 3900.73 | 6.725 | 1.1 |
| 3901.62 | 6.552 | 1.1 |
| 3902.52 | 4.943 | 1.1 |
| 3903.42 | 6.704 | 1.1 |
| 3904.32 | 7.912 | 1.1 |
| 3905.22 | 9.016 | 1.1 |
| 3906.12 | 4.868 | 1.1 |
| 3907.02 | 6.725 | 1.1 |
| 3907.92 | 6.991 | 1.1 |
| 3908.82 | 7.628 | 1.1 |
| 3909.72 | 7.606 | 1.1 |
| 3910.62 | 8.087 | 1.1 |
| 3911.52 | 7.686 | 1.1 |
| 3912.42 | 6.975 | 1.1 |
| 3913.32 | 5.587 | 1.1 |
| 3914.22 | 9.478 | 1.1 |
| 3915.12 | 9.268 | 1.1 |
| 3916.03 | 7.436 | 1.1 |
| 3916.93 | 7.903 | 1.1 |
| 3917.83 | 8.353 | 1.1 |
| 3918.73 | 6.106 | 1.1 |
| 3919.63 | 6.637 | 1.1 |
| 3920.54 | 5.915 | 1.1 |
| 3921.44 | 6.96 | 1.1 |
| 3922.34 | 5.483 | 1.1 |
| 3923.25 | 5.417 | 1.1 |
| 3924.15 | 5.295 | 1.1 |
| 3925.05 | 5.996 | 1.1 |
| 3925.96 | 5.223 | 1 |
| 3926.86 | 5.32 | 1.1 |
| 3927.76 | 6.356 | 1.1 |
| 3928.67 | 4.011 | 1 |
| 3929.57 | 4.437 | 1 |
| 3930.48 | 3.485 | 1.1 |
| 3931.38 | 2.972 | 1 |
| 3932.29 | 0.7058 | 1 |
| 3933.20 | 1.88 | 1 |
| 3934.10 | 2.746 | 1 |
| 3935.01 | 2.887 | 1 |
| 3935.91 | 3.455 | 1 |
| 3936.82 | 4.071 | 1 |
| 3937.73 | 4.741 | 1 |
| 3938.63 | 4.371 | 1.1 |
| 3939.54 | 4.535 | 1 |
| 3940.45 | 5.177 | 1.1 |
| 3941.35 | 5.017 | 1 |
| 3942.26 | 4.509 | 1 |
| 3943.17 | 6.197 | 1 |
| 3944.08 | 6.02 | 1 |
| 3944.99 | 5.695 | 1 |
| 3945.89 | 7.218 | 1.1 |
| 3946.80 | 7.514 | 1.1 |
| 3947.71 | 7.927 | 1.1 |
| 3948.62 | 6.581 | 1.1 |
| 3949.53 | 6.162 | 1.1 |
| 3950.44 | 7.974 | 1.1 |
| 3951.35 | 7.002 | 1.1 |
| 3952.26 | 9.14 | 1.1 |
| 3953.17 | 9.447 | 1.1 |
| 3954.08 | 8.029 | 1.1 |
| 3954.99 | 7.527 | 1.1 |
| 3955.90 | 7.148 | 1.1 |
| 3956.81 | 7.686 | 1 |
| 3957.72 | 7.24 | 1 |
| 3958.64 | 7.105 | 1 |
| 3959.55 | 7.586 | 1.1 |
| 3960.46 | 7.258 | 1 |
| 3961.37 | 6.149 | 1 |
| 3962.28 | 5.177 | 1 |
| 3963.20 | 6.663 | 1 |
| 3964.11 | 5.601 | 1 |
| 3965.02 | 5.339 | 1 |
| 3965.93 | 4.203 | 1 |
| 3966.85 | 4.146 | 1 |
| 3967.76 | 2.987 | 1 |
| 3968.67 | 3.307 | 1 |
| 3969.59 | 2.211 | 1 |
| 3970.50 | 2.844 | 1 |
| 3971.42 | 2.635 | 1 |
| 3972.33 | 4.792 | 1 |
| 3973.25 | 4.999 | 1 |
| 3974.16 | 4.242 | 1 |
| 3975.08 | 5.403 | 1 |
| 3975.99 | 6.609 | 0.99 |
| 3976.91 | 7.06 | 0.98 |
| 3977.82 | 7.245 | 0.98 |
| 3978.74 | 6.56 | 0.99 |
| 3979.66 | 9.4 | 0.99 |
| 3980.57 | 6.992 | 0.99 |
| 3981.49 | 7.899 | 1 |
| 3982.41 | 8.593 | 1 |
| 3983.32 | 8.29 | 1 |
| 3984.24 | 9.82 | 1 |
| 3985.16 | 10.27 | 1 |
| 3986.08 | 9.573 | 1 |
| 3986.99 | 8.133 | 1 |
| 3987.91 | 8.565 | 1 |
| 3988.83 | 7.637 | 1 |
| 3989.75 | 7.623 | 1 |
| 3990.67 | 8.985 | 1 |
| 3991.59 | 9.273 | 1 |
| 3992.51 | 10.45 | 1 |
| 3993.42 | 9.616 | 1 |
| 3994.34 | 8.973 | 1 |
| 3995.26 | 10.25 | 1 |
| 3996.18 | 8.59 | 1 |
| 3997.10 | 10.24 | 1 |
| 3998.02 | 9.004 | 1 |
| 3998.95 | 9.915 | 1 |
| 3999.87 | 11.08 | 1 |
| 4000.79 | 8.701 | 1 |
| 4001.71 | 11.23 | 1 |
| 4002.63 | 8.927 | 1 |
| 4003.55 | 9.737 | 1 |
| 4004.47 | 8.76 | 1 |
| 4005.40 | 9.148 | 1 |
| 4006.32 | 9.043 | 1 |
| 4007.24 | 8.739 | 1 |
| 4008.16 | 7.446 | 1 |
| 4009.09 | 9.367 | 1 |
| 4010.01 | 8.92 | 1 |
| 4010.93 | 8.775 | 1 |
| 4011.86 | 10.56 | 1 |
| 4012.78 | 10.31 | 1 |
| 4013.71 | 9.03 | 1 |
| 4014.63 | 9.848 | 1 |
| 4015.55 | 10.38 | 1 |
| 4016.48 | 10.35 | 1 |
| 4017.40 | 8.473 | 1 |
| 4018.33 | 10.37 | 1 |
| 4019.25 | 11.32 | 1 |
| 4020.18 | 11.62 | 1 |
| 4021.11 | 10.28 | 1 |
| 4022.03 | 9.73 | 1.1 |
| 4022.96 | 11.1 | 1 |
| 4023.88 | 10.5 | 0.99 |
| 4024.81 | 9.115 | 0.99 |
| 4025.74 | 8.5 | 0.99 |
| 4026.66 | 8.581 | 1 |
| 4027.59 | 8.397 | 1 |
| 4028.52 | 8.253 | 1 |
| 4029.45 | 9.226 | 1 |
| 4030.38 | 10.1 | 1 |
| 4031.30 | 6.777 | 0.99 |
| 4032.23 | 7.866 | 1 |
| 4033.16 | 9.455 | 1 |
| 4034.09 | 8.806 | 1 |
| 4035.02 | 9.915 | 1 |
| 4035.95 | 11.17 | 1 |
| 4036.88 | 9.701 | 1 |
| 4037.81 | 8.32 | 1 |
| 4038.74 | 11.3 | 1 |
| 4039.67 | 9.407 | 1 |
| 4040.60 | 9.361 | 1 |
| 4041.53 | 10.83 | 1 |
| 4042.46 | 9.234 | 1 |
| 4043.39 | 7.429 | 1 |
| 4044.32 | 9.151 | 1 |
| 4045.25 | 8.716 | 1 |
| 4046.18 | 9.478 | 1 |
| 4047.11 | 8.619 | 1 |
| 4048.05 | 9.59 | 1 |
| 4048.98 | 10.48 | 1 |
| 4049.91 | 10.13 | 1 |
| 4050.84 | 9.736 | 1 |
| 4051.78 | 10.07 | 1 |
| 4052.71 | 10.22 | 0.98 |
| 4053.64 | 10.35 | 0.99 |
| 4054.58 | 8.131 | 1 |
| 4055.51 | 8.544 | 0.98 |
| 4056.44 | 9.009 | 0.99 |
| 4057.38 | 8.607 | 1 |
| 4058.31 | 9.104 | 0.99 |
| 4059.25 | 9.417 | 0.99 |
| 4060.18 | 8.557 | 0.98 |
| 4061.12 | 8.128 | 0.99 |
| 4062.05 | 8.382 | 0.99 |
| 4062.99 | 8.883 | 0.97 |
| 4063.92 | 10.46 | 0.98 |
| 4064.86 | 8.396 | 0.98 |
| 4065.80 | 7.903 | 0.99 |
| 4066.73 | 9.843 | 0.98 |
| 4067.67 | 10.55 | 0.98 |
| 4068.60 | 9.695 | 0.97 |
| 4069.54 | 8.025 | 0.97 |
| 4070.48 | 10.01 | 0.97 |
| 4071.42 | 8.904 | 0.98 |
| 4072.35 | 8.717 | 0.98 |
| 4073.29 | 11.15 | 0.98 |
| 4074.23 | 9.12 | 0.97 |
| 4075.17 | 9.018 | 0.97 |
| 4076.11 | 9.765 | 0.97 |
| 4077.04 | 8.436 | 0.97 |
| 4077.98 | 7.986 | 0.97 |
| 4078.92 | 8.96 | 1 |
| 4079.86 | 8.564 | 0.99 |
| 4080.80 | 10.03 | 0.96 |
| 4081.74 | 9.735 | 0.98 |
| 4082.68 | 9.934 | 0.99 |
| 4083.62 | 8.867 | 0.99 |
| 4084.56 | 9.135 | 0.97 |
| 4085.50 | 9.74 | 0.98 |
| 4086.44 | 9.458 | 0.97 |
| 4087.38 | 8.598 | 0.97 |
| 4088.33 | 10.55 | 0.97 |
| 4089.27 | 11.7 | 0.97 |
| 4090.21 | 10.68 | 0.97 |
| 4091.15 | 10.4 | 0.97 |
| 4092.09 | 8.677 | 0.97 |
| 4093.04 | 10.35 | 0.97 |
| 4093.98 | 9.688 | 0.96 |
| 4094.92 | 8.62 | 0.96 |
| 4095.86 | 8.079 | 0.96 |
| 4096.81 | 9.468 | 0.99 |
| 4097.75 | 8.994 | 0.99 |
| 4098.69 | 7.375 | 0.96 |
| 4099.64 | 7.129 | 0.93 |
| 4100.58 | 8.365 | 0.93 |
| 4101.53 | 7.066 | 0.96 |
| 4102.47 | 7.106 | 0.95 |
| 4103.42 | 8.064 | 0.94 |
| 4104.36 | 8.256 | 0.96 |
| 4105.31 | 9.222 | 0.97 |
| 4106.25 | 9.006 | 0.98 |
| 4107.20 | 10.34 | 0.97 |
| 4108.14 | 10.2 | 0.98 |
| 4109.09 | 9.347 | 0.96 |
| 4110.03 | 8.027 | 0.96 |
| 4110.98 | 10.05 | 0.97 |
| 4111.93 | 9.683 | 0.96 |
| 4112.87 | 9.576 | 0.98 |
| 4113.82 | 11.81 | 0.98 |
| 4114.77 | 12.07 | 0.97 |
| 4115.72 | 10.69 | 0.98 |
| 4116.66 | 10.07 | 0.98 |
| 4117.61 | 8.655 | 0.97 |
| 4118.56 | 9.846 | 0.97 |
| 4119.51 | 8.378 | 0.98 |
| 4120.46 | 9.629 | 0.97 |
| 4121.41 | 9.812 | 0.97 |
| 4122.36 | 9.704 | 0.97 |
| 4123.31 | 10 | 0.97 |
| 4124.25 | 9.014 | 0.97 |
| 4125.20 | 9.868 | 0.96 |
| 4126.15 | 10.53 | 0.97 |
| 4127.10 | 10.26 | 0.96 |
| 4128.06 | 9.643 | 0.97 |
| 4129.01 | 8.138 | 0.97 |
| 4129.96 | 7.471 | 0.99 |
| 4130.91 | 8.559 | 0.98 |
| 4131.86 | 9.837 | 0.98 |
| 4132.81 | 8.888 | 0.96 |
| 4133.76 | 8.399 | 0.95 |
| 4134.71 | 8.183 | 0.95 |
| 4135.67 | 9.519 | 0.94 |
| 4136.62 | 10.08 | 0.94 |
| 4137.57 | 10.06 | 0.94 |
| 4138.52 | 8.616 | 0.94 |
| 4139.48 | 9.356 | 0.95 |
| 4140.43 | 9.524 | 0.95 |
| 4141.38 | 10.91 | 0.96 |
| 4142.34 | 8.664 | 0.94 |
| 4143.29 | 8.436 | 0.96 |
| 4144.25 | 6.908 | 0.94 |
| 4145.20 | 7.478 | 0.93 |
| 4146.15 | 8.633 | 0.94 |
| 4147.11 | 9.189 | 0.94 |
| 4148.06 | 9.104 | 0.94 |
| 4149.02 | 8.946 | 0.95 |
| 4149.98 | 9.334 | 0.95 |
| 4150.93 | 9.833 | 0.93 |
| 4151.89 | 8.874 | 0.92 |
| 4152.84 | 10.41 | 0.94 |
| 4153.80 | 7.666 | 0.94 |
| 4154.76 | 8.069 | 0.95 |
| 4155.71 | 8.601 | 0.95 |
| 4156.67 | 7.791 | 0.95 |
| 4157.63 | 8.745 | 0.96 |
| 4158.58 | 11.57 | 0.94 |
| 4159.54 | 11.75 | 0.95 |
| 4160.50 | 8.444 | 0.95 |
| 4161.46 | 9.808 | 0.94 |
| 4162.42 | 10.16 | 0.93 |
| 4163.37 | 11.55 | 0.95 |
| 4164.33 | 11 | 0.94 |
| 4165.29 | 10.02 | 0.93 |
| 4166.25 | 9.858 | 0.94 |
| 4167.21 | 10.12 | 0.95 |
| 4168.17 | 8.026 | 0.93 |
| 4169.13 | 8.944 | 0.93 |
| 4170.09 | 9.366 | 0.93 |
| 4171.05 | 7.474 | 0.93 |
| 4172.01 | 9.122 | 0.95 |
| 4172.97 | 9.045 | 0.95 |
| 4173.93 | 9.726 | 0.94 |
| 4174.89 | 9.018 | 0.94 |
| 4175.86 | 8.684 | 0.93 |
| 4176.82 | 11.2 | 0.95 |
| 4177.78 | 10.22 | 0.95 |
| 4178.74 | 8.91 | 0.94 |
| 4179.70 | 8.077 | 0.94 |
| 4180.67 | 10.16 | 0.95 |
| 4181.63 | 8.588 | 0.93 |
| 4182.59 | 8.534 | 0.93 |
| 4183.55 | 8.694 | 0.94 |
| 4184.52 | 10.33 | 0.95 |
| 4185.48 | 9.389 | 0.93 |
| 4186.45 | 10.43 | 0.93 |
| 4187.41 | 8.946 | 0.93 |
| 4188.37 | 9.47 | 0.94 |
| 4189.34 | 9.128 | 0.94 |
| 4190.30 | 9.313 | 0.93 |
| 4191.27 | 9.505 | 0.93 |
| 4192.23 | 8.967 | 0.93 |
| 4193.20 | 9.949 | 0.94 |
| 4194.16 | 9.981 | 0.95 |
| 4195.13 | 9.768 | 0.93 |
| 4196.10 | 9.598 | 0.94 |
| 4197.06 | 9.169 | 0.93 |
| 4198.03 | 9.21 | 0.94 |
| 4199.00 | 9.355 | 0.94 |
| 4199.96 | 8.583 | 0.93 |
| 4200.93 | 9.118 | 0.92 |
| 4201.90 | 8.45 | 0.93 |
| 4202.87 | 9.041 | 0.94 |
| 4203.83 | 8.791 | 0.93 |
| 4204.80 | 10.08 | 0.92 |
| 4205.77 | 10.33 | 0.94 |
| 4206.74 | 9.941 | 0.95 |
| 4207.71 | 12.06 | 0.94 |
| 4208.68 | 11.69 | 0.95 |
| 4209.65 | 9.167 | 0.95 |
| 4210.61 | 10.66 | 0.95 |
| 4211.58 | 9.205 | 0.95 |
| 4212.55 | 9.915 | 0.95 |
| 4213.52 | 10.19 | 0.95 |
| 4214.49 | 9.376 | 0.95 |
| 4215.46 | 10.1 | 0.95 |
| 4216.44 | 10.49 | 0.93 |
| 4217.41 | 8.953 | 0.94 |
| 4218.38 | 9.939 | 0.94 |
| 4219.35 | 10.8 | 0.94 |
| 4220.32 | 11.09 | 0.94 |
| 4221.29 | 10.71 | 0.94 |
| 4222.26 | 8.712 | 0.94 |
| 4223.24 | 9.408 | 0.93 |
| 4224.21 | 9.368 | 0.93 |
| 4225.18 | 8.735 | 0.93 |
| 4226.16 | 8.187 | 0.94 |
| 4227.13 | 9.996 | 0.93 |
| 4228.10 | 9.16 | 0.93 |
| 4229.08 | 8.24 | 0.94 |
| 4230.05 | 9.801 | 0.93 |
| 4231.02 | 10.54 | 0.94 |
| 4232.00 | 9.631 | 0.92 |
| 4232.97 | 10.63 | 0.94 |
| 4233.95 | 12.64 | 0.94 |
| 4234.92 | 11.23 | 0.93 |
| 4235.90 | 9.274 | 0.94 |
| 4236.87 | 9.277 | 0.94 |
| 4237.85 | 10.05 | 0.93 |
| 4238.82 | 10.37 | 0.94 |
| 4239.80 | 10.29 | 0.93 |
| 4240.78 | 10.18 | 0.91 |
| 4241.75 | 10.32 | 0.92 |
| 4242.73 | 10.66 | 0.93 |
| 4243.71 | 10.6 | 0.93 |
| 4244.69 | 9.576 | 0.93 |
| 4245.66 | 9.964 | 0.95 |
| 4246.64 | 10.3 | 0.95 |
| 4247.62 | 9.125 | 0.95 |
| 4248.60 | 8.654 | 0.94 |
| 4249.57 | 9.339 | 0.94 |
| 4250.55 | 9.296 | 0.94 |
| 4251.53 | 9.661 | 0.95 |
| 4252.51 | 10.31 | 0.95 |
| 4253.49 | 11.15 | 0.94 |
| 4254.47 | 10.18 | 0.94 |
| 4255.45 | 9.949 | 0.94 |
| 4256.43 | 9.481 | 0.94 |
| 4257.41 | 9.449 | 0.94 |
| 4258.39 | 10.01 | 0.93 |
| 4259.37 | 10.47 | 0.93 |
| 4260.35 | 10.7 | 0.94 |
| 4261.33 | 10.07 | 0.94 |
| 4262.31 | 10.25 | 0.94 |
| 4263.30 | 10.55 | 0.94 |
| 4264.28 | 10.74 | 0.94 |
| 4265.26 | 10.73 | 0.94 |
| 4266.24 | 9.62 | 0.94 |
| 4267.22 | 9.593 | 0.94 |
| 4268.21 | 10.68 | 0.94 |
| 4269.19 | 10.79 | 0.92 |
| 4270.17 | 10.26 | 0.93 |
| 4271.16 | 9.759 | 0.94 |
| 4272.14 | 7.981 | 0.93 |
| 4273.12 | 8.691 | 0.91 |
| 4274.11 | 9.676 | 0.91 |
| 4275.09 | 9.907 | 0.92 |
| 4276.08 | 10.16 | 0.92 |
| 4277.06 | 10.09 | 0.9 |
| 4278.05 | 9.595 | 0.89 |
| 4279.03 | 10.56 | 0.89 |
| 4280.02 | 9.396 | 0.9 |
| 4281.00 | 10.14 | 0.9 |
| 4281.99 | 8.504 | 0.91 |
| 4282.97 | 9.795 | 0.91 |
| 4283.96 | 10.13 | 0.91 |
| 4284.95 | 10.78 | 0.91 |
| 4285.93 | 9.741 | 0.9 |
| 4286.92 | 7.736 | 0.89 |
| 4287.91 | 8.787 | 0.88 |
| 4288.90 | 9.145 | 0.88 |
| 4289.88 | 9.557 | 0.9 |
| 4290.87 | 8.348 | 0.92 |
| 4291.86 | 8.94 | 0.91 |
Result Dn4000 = 1.68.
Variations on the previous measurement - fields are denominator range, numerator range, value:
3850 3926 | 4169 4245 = 1.76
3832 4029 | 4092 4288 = 1.59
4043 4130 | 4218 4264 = 1.16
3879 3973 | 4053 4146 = 1.70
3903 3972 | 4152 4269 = 1.89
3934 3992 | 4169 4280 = 1.73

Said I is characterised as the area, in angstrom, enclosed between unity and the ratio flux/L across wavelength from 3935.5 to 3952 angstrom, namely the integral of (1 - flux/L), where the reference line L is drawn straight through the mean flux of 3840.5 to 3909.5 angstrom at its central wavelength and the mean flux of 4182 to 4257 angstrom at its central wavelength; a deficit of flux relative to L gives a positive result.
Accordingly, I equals 2.7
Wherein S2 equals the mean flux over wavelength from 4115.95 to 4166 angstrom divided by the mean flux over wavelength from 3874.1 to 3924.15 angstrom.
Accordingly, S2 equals 1.4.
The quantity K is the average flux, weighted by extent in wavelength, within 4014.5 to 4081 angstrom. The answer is 9.36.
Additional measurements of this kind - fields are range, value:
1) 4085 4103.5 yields 9.02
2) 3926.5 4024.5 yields 7.28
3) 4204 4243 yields 10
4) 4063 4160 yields 9.26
